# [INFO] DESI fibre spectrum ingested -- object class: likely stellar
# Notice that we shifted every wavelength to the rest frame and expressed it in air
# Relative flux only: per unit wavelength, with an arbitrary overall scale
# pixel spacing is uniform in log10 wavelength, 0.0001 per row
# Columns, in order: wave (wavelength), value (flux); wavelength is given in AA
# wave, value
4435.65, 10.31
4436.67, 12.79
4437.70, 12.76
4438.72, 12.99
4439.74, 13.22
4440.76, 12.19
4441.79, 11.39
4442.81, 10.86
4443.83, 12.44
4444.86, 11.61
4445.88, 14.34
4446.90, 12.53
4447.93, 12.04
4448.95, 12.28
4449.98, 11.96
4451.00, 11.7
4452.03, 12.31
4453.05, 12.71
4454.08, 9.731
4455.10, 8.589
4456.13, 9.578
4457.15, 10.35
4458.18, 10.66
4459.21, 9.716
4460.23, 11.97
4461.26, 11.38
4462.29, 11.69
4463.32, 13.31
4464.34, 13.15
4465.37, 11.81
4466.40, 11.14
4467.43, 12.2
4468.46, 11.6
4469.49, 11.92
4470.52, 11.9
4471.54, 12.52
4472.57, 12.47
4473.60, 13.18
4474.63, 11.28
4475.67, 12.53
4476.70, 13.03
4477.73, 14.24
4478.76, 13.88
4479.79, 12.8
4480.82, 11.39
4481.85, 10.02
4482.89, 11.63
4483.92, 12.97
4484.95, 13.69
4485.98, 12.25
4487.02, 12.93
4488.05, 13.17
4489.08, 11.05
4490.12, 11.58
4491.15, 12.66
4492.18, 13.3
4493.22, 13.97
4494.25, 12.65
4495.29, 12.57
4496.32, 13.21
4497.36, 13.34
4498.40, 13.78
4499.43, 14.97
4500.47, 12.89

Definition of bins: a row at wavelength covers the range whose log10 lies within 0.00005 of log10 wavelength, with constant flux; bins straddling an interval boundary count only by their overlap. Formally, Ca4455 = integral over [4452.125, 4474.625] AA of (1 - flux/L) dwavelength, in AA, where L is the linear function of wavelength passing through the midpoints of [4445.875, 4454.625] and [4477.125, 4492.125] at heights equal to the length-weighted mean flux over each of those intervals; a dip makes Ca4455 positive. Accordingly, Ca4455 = 1.3 AA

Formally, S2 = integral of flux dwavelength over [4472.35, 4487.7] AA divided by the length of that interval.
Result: 12.6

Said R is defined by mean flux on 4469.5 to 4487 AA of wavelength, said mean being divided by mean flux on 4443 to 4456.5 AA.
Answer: 1.07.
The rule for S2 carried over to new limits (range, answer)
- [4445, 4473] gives 11.7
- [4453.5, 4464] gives 10.8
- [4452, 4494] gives 12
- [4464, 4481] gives 12.4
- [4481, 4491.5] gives 12.2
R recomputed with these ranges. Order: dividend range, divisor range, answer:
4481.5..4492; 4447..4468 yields 1.07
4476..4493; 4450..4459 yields 1.17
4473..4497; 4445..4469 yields 1.09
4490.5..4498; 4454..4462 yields 1.27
